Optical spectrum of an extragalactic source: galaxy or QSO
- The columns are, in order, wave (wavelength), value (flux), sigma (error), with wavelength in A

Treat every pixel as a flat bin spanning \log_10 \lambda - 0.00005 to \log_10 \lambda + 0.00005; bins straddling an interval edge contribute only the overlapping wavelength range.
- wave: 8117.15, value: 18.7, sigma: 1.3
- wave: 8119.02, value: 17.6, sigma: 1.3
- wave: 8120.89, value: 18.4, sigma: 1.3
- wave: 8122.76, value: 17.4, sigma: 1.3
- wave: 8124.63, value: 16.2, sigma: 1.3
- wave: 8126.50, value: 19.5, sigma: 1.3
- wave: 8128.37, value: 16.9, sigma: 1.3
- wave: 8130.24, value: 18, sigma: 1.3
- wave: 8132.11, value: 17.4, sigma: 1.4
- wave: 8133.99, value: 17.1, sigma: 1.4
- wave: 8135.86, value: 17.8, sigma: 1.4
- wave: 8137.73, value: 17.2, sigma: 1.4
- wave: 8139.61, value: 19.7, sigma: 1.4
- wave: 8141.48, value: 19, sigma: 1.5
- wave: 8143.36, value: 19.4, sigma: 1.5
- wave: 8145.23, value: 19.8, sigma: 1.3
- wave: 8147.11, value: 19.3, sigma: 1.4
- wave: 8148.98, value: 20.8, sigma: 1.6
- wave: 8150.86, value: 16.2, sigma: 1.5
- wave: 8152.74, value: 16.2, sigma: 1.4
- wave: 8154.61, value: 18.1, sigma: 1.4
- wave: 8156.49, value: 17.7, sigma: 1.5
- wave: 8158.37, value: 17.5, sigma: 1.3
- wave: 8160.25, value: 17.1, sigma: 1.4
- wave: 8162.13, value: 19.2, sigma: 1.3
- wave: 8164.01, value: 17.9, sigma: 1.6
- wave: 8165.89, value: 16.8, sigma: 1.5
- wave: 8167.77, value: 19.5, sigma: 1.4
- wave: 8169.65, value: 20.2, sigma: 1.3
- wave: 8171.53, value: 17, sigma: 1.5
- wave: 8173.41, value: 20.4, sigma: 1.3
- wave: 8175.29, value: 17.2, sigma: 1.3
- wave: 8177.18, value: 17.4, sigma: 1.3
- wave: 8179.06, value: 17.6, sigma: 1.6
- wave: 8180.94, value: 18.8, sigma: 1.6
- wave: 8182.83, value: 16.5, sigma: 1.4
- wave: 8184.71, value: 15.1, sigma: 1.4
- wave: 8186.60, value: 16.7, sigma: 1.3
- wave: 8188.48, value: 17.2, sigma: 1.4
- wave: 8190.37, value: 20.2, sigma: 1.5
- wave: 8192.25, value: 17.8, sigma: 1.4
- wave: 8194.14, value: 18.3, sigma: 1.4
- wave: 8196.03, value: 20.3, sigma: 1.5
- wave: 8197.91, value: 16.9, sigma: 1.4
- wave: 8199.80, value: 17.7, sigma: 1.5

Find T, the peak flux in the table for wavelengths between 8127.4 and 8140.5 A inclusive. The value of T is 19.7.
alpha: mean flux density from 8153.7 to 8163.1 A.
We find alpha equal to 17.9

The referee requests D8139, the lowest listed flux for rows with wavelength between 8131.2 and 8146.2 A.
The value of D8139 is 17.1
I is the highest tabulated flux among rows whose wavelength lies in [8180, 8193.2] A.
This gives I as 20.2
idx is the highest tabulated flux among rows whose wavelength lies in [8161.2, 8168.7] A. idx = 19.5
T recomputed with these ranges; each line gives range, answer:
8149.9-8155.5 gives 18.1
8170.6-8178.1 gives 20.4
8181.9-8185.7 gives 16.5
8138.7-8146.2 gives 19.8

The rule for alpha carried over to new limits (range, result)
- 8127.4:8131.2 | 17.5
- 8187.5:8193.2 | 18.4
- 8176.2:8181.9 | 17.9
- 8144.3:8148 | 19.5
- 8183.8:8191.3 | 17.3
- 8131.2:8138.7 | 17.4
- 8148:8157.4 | 17.8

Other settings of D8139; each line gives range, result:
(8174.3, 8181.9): 17.2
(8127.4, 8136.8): 16.9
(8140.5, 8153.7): 16.2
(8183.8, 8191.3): 15.1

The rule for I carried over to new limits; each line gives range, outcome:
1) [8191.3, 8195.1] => 18.3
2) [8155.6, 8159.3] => 17.7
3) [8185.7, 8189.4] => 17.2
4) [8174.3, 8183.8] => 18.8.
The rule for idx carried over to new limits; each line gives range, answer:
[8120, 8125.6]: 18.4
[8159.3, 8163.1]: 19.2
